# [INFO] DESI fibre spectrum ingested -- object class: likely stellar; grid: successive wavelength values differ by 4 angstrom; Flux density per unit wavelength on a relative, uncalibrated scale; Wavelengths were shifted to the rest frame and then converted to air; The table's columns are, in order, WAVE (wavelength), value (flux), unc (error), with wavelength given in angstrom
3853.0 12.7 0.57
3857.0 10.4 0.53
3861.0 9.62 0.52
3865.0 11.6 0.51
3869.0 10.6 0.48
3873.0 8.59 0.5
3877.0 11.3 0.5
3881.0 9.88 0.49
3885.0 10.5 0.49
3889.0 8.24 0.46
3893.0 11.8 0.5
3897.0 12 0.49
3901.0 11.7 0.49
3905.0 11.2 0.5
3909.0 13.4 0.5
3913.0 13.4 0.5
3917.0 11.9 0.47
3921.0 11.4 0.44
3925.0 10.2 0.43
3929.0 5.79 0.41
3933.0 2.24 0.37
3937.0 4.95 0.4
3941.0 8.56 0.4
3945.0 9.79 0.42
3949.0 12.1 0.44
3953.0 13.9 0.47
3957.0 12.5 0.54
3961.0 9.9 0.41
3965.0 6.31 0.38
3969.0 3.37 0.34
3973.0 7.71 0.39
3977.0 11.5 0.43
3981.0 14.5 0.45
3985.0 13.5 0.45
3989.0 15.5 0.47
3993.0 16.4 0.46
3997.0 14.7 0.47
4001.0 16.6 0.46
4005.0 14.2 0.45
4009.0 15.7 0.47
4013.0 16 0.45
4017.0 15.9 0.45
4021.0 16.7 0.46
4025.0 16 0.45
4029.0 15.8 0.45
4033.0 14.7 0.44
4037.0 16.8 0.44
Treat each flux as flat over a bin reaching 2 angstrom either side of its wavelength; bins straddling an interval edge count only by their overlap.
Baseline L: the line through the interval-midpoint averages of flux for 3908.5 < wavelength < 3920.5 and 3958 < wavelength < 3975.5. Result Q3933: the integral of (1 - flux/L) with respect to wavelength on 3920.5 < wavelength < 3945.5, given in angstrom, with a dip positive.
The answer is 8.2 angstrom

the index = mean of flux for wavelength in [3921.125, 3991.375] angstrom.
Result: 9.63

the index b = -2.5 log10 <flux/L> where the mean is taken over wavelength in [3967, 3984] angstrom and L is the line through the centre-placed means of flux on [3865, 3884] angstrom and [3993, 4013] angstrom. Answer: 0.45 mag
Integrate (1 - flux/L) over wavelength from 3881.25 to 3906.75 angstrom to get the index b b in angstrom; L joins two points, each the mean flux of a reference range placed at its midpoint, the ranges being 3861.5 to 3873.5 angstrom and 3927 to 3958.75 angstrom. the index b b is -2.7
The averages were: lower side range 10.4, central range 10.8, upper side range 8.7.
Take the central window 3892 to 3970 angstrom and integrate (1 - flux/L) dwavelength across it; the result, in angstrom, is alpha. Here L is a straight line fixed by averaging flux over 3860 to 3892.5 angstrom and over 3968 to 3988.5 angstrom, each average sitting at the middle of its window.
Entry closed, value 4.6 angstrom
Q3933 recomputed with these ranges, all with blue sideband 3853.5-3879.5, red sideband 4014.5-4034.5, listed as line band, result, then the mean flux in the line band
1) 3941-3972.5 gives 9.2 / 9.53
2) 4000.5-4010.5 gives -0.1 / 15.3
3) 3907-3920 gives -0.8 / 12.8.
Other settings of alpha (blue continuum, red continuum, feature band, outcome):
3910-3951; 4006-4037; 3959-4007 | 4.3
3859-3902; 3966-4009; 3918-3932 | 3.2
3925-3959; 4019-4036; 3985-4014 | -4.1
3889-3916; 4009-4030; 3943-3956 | 1.6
